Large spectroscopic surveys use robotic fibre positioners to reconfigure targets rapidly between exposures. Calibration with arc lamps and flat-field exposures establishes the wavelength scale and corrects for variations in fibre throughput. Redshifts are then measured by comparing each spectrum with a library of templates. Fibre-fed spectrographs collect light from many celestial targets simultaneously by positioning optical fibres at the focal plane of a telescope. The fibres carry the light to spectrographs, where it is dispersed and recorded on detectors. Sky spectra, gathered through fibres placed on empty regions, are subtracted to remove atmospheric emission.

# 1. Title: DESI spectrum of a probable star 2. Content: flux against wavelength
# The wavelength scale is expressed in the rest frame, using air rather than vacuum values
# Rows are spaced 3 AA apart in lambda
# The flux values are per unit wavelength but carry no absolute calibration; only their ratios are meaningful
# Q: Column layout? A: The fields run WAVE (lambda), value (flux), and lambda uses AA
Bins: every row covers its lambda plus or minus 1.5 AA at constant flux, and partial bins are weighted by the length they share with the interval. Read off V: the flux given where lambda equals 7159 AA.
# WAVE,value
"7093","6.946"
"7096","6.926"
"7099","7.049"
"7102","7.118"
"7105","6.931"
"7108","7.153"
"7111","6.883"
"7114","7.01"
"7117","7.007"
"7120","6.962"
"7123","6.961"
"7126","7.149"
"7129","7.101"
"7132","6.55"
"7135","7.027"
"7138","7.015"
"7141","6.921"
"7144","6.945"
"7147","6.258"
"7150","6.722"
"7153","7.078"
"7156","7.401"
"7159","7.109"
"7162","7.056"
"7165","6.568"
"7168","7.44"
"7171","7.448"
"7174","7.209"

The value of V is 7.109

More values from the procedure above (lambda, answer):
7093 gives 6.946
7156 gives 7.401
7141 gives 6.921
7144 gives 6.945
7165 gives 6.568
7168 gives 7.44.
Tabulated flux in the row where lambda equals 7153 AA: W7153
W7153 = 7.078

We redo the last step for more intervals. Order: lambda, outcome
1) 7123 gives 6.961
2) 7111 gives 6.883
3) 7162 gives 7.056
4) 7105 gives 6.931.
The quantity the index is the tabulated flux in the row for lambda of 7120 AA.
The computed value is 6.962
